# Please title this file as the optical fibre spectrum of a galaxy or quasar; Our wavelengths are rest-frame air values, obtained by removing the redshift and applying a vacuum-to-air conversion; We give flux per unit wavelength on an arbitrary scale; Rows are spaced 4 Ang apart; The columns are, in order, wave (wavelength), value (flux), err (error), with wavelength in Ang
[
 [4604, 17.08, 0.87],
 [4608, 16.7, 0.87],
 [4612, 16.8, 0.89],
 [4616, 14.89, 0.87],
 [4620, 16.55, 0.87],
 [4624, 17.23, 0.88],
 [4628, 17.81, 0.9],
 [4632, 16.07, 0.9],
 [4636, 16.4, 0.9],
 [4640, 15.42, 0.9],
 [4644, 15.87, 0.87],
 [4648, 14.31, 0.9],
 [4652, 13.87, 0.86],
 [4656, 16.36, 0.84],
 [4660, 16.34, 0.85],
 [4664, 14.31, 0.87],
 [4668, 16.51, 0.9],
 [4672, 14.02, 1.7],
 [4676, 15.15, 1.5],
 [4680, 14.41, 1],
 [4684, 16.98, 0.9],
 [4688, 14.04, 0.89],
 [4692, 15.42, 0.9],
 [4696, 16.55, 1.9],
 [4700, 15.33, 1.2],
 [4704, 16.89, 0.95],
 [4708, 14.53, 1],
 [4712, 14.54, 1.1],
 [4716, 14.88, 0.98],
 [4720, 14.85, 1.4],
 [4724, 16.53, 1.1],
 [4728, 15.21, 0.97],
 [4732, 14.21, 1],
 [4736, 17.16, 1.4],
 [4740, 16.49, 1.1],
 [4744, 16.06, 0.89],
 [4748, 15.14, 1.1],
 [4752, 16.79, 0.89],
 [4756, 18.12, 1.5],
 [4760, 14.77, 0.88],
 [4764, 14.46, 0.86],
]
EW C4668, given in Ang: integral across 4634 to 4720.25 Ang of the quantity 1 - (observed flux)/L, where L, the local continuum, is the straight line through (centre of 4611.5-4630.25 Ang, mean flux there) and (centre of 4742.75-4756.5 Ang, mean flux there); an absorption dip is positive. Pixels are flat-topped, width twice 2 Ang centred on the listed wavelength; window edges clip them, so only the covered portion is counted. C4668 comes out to 6.3 Ang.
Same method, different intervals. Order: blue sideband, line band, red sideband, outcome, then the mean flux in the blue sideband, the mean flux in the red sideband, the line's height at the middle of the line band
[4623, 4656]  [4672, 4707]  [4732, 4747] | 1.2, 15.9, 16.2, 16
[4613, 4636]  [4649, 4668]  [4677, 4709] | 0.9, 16.5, 15.5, 16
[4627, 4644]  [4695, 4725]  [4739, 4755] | 1.5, 16.3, 16.2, 16.2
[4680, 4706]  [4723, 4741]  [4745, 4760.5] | 0.3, 15.8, 16.3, 16.1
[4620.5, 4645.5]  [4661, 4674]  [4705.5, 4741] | 0.8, 16.5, 15.4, 16.1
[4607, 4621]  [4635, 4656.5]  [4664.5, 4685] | 0.6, 16.2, 15.3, 15.7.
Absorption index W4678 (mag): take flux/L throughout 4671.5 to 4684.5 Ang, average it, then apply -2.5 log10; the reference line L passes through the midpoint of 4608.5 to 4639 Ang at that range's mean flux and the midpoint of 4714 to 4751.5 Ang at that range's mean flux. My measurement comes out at 0.07 mag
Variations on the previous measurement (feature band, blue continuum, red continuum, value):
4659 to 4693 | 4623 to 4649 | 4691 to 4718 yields 0.039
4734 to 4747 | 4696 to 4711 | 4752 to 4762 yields -0.014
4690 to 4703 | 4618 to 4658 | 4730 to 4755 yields 0.012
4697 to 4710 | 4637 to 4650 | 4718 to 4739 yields -0.009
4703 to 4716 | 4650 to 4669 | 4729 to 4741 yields 0.040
